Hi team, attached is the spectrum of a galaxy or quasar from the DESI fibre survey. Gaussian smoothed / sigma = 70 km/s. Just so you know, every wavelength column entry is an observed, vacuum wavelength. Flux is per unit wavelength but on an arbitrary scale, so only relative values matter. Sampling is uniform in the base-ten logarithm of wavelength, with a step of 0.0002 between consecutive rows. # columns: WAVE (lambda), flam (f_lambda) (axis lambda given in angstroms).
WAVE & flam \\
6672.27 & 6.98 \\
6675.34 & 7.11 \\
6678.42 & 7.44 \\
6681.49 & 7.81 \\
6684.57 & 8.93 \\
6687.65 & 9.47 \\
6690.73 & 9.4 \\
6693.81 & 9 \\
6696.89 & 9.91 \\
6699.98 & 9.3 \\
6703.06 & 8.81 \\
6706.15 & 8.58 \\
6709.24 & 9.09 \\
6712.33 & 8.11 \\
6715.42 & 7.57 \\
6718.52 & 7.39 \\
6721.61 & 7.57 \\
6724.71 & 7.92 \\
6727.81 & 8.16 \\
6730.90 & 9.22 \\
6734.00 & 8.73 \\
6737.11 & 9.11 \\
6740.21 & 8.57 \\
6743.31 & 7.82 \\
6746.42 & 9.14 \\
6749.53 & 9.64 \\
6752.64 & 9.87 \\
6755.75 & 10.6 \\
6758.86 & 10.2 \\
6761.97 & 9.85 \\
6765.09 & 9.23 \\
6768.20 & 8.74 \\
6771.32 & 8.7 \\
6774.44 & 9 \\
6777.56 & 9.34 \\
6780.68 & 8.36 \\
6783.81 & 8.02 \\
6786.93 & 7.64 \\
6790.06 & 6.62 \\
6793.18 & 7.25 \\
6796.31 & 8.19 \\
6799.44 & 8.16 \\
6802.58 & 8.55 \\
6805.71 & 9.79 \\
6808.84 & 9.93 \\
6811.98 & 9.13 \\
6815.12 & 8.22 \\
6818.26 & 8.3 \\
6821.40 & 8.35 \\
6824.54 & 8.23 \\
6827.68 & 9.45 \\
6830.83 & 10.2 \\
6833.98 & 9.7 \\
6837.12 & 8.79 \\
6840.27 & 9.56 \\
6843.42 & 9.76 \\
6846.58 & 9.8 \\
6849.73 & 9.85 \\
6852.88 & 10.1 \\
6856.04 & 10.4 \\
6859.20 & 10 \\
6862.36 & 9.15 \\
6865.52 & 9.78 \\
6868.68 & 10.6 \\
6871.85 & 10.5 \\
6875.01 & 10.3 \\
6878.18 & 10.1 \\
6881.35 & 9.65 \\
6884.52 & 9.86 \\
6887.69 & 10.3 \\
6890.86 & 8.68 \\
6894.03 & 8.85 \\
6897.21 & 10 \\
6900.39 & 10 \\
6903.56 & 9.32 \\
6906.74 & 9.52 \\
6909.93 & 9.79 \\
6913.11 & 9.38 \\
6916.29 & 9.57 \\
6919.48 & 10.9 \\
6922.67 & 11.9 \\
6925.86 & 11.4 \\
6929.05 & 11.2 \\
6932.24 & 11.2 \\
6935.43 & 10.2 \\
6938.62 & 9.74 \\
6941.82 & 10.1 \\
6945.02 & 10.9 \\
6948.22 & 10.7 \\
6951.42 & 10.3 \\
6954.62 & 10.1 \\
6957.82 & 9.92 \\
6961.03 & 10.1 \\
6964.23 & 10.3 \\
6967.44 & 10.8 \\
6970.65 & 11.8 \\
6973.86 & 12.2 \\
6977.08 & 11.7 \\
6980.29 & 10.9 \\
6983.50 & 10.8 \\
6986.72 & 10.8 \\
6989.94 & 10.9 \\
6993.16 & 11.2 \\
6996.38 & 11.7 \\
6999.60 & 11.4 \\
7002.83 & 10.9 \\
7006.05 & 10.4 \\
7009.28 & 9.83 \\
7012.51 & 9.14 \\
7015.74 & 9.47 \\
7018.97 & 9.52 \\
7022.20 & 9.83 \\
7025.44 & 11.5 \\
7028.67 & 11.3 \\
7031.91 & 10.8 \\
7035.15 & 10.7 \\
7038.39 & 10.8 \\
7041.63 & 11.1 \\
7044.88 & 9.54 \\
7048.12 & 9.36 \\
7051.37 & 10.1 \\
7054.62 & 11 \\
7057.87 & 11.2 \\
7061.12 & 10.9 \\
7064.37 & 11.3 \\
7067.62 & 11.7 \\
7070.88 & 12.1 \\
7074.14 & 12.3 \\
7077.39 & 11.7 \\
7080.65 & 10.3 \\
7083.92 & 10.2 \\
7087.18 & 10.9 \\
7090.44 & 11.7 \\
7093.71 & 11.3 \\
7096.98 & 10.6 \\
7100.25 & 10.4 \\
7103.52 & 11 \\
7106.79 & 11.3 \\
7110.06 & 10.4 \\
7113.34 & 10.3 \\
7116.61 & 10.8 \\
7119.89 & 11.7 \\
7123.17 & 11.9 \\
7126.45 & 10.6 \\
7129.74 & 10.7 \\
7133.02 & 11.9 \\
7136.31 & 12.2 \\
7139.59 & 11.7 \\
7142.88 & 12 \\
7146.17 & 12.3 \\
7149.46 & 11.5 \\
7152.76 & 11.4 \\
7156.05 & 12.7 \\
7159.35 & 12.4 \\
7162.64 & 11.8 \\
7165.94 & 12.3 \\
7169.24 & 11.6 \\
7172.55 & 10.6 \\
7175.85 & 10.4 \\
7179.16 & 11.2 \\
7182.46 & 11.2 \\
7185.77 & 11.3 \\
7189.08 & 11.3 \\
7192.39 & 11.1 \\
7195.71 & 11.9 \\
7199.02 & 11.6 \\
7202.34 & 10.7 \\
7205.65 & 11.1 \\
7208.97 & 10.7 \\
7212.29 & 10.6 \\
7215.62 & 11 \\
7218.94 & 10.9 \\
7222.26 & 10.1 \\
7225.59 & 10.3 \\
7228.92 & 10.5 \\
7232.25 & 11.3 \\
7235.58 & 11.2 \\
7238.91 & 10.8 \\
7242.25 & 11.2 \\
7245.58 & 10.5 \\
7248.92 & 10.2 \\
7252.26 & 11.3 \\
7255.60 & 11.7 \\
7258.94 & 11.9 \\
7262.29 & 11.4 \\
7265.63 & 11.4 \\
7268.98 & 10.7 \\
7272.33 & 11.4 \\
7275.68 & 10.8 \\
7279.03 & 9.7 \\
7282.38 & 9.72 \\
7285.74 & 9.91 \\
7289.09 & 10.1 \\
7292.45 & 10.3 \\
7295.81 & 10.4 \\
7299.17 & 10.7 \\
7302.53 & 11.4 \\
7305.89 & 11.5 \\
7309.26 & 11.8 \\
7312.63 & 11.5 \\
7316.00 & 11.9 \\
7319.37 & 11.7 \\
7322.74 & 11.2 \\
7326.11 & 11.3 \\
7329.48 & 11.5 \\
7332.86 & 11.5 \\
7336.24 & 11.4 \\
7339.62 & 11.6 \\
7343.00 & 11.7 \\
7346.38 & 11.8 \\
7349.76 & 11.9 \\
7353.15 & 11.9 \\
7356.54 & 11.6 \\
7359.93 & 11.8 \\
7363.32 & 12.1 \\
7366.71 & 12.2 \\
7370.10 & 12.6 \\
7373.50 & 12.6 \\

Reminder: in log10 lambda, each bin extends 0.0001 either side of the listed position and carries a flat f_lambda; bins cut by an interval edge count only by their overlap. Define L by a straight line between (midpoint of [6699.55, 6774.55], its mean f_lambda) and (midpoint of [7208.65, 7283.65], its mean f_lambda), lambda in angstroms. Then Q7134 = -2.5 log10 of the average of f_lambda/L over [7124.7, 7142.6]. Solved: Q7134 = -0.106 mag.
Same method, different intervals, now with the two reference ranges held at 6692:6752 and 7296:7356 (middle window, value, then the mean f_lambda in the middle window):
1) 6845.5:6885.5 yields -0.08 mag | 10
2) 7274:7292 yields 0.13 mag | 10.1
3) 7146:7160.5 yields -0.13 mag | 12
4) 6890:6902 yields 0.00 mag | 9.43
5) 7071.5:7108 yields -0.07 mag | 11.1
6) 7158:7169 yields -0.13 mag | 12.1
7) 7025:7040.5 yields -0.09 mag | 11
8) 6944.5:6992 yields -0.11 mag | 10.8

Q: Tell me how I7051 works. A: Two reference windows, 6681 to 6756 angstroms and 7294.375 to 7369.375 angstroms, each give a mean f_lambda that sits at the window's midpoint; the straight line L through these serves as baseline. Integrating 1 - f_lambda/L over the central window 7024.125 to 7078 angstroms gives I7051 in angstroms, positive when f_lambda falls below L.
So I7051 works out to -3.7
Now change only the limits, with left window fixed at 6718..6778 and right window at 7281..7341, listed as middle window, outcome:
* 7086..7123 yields -2.4 angstroms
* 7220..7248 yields 0.2 angstroms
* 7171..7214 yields -1.7 angstroms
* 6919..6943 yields -3.0 angstroms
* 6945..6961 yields -0.9 angstroms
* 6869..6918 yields -1.2 angstroms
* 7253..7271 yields -0.8 angstroms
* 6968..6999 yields -4.6 angstroms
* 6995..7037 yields -2.2 angstroms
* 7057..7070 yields -1.5 angstroms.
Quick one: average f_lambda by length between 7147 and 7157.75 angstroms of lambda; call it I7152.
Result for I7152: 11.9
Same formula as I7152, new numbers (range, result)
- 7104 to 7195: 11.4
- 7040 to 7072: 10.8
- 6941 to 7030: 10.7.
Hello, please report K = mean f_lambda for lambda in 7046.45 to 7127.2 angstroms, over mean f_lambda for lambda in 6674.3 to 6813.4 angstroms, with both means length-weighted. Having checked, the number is 1.27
